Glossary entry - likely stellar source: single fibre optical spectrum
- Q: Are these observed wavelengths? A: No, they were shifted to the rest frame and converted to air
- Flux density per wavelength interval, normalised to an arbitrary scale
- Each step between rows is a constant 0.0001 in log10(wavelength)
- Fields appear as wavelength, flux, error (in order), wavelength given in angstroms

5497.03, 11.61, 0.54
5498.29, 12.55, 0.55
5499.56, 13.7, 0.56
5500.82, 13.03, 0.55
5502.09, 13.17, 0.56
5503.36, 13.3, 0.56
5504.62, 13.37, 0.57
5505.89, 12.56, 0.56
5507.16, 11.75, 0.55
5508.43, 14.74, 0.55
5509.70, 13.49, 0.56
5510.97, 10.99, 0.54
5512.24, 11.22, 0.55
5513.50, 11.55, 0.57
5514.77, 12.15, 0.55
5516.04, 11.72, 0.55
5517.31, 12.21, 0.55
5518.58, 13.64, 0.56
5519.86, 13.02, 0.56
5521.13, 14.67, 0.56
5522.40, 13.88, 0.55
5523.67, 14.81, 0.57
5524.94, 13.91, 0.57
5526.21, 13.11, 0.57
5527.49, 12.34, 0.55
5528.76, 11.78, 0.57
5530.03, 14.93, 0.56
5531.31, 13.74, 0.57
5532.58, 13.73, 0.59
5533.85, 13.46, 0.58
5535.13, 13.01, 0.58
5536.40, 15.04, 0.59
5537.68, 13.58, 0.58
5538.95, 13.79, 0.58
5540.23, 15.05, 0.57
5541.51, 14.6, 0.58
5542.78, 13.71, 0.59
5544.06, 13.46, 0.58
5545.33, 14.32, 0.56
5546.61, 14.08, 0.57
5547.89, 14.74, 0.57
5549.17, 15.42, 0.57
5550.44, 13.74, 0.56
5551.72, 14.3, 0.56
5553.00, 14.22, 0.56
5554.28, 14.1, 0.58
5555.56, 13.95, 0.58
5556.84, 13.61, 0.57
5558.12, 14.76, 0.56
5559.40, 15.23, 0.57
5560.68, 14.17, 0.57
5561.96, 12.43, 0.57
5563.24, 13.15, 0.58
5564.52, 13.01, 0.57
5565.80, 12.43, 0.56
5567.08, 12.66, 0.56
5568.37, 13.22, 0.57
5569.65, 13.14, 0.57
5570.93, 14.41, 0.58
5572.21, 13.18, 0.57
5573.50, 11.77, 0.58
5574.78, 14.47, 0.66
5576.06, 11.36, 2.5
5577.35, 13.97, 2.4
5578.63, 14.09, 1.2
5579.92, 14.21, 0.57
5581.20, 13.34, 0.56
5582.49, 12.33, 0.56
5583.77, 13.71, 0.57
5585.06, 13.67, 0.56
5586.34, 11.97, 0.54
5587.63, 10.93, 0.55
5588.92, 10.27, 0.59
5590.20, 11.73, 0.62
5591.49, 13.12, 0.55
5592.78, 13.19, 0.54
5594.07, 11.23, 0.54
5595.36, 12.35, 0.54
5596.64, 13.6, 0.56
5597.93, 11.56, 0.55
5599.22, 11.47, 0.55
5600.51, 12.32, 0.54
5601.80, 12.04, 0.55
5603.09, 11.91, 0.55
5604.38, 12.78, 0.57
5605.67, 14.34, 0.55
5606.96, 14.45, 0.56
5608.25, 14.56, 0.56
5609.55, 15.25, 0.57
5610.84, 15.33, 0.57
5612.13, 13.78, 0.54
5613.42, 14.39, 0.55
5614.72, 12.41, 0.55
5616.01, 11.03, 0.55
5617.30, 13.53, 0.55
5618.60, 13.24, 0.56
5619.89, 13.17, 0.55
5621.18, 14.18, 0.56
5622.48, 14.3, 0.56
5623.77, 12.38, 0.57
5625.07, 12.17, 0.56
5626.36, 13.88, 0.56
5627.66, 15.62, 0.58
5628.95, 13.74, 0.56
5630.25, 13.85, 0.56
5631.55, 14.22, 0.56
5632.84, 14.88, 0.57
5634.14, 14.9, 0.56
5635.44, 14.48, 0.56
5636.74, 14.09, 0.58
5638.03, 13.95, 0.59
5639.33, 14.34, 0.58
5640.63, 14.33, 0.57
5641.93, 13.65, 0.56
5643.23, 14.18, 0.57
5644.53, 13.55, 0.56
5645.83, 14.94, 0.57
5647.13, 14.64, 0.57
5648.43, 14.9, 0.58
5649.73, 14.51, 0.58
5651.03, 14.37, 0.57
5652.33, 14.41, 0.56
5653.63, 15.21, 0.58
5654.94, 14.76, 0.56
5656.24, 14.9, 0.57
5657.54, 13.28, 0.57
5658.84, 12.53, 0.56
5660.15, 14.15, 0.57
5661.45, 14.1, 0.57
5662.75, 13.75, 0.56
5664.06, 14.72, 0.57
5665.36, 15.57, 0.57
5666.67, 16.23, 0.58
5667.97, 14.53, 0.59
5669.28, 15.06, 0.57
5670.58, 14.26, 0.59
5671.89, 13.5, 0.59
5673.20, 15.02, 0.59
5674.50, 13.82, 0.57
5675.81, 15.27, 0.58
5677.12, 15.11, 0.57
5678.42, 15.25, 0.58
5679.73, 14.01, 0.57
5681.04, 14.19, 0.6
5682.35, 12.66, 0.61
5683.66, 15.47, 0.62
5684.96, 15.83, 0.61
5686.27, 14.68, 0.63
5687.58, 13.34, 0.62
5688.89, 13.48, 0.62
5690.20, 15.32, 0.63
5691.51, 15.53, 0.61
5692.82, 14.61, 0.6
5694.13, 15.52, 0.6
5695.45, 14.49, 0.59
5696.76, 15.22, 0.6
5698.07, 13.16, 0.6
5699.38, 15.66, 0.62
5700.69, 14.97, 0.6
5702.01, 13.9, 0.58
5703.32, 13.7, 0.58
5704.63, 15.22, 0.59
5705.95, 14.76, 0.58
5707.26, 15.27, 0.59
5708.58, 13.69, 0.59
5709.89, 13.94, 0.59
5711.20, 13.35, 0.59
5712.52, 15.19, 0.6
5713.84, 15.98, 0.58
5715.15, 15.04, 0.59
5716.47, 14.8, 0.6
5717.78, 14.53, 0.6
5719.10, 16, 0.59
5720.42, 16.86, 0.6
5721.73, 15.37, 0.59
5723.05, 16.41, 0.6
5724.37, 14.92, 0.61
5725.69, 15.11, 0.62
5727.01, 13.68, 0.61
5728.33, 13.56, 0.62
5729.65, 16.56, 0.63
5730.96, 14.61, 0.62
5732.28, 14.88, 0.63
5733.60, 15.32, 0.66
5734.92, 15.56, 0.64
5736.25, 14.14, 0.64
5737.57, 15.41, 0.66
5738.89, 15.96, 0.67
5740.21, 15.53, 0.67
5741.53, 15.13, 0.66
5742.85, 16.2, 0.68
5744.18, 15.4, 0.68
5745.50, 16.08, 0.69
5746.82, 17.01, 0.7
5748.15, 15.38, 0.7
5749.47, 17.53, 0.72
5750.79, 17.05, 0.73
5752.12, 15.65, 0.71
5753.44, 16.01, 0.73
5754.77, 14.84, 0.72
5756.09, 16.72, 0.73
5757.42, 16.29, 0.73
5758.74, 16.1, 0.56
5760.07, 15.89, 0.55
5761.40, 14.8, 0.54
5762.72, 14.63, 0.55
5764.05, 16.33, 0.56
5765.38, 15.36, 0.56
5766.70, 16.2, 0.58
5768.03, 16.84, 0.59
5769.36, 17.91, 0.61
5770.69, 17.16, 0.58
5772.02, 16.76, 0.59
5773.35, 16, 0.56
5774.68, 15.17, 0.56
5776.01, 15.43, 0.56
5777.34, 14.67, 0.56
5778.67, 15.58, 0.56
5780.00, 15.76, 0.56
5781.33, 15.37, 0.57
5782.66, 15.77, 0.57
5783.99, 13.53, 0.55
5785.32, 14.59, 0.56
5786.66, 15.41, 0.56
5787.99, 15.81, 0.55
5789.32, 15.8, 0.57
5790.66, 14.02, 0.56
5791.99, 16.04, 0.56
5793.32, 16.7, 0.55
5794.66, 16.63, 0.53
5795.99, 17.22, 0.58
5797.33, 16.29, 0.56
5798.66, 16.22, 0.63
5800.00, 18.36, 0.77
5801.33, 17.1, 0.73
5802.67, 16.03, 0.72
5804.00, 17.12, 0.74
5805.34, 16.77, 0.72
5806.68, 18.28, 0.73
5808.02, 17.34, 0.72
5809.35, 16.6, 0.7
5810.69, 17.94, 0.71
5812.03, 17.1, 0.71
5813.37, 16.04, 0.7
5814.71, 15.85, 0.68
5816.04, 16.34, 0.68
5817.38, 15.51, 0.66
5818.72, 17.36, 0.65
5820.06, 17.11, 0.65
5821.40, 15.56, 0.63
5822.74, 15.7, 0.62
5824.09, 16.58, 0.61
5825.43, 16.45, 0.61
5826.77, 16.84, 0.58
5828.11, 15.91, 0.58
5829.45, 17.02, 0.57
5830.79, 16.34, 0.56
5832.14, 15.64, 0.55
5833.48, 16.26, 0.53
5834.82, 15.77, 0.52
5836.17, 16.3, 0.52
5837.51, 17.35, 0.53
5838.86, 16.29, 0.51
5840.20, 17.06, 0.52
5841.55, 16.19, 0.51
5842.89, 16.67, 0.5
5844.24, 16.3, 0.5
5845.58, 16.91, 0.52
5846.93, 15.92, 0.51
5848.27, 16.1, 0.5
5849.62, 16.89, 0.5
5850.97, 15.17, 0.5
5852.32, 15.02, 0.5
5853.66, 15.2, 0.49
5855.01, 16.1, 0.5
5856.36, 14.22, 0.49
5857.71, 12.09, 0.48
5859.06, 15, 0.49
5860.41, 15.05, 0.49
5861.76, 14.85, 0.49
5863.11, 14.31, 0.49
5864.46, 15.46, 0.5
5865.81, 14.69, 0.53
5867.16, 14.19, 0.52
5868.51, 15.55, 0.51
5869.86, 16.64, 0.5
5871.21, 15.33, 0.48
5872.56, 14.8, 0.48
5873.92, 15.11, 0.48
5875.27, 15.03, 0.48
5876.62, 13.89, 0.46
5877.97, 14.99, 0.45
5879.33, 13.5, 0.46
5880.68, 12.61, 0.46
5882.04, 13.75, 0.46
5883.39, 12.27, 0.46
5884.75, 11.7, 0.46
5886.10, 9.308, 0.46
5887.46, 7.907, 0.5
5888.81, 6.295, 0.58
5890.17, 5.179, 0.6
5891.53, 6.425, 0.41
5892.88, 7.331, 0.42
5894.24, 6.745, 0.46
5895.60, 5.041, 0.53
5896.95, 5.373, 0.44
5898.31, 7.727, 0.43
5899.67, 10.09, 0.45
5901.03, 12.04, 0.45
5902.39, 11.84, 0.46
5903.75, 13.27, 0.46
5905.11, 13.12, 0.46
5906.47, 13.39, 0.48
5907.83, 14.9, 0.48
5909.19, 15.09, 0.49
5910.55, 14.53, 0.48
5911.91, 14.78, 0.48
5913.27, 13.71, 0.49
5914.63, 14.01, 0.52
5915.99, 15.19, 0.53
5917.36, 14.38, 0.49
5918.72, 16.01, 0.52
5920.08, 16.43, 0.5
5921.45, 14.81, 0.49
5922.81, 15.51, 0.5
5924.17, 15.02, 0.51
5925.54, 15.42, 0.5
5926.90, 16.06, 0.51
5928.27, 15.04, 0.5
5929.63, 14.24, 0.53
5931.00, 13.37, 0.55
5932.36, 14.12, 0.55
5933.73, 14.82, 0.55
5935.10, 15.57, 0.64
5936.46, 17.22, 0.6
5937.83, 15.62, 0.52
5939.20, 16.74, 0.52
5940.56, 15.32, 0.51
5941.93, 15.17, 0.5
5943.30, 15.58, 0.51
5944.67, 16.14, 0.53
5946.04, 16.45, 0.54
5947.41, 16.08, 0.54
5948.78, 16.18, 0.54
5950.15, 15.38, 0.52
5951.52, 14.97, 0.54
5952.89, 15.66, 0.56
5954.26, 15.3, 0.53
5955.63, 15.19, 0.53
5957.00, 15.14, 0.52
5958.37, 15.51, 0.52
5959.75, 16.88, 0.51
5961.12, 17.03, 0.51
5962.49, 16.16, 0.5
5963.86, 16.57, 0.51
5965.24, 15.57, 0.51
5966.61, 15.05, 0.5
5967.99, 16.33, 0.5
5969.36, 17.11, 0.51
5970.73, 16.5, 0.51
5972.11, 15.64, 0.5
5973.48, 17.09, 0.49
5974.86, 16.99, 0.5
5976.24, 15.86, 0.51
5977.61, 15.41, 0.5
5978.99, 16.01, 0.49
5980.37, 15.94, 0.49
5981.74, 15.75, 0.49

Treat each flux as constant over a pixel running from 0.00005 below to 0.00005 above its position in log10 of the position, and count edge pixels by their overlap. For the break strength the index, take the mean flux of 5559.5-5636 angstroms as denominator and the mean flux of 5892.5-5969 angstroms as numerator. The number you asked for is 1.08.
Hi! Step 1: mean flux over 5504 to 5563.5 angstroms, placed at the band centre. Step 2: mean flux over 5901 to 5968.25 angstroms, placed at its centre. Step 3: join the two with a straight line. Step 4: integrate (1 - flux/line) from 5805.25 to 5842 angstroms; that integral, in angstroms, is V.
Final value -4.5 angstroms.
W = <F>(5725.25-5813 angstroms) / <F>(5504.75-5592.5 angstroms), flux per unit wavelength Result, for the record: 1.20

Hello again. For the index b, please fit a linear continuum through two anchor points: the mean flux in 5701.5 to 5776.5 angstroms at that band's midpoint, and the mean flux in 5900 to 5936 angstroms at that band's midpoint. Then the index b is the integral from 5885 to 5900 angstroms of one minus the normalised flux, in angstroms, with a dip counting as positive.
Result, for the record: 7.71 angstroms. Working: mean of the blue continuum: 15.5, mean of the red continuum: 14.5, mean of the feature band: 7.1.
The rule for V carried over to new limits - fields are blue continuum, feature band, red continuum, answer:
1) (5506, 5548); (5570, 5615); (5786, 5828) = 3.5 angstroms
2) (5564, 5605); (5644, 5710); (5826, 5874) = -3.9 angstroms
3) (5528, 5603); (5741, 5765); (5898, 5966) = -3.1 angstroms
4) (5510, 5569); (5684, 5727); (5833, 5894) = -3.4 angstroms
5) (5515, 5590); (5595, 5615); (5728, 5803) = 1.1 angstroms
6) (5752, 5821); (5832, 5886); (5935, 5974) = 3.4 angstroms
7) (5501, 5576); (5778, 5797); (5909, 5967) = -1.2 angstroms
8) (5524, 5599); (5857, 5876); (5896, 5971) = -0.4 angstroms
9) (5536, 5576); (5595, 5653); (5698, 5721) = 2.1 angstroms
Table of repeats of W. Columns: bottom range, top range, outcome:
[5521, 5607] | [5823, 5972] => 1.08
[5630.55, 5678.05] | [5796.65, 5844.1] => 1.15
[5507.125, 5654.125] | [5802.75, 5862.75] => 1.20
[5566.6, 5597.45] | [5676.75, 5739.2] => 1.16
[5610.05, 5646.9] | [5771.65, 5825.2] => 1.17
